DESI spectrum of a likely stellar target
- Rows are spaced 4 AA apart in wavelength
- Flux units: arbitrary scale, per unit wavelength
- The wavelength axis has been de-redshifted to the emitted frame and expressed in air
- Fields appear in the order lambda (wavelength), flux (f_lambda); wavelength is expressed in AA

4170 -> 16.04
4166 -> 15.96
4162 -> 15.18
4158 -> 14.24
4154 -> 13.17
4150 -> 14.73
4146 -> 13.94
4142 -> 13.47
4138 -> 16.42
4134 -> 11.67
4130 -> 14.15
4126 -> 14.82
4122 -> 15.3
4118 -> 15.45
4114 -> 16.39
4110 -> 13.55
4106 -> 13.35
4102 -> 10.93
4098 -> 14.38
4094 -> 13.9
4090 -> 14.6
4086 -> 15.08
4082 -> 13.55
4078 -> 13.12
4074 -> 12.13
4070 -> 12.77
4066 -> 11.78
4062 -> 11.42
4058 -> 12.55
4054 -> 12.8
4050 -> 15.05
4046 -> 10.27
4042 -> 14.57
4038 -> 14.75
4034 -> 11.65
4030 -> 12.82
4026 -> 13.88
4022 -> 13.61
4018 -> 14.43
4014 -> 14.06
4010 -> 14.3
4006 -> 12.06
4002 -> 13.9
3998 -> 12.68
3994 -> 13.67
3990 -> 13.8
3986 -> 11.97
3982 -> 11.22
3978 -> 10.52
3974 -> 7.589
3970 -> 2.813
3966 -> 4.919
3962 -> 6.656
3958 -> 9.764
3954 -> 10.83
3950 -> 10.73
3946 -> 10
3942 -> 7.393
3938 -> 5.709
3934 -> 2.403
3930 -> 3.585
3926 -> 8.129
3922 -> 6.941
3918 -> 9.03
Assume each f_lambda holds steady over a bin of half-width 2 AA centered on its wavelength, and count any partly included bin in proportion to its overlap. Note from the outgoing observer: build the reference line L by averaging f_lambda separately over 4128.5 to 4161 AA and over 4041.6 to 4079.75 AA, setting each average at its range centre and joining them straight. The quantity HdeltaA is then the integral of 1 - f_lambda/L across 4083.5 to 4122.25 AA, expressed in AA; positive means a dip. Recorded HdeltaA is -2.8 AA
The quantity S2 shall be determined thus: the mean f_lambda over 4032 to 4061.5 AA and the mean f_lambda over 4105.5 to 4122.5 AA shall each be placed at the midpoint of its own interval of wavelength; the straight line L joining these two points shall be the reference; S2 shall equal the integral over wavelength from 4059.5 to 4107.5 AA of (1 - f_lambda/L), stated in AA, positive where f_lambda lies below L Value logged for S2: 3.3 AA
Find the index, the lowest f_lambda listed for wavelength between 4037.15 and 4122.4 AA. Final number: 10.27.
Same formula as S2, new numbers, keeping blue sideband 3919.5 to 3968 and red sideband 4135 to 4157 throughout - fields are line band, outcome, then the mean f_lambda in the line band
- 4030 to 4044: -4.1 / 13.5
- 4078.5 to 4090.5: -2.1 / 14.2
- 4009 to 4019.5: -4.9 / 14.3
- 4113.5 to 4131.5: -2.4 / 15.2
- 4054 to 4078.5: -1.7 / 12.3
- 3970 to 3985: -0.9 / 8.99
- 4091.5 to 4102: -0.9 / 13.6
